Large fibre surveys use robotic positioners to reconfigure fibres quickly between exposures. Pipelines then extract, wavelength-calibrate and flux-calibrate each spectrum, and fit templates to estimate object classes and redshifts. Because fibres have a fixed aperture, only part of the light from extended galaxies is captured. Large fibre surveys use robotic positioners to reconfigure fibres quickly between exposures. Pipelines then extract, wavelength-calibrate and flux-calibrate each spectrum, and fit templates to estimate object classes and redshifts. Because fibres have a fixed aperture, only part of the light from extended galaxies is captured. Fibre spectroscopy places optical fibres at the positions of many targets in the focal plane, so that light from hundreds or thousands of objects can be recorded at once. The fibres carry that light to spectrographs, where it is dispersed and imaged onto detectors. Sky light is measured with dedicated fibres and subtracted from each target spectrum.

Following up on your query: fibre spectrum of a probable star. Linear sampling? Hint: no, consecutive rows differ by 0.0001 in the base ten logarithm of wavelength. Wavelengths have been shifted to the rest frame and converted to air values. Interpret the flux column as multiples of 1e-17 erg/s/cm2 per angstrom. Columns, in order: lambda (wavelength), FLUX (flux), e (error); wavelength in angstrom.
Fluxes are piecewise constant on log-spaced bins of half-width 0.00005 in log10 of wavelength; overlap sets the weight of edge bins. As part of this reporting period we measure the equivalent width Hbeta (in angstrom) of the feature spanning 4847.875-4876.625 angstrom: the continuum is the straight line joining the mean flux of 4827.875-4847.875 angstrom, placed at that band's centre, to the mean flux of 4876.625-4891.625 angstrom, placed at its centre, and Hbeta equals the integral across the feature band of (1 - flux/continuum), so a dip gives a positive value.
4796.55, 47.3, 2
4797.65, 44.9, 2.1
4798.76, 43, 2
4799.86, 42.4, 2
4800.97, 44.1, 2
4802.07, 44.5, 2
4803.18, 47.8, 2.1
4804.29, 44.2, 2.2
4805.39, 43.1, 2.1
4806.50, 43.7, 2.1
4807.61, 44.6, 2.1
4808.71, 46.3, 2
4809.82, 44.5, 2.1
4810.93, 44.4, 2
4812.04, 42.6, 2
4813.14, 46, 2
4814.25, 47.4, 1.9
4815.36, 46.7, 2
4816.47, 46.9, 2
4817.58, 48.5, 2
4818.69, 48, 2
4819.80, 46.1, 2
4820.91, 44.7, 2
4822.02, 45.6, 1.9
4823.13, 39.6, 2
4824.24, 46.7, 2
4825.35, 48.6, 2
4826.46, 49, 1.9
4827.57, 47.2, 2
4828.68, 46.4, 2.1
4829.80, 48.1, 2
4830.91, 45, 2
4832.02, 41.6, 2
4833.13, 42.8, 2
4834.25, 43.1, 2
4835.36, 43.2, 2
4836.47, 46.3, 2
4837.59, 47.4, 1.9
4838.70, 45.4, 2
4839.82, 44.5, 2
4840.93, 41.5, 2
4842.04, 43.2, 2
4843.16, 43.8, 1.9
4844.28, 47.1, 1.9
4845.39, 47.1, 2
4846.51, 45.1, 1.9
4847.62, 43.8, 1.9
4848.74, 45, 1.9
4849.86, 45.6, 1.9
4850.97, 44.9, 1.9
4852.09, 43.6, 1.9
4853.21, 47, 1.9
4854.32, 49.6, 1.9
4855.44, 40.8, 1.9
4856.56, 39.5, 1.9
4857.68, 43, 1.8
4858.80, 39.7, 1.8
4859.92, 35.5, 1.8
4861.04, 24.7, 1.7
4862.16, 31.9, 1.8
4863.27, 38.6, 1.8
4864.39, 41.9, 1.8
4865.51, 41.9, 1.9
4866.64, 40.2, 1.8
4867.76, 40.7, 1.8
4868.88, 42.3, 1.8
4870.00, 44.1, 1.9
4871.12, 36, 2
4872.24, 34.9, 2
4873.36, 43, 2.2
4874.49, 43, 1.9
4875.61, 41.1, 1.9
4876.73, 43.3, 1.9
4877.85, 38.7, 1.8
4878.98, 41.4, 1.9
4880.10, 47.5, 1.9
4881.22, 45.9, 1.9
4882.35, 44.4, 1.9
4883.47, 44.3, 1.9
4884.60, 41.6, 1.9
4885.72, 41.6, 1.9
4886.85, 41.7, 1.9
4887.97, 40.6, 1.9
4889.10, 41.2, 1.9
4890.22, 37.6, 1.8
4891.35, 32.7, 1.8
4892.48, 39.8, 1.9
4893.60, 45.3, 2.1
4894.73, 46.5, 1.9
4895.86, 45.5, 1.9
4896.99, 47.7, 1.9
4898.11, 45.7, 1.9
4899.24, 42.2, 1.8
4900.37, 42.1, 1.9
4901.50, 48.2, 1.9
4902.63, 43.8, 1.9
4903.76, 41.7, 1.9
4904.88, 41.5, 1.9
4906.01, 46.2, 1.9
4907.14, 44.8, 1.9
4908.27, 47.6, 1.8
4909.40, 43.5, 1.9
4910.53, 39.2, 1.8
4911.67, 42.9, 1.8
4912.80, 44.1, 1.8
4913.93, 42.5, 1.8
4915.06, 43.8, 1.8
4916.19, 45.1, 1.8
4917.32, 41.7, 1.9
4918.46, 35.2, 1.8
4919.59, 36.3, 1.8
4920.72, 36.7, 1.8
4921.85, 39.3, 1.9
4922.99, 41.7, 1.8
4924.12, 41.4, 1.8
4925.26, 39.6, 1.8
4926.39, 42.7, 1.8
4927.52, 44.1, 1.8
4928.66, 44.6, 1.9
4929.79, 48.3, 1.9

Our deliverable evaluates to 1.58 angstrom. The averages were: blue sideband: 44.8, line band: 40.8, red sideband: 41.7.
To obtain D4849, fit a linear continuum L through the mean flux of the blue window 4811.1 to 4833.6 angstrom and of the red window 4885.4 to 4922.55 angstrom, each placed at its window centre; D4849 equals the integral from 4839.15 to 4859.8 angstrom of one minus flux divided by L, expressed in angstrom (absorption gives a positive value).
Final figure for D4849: 0.3 angstrom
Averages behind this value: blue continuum 45.9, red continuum 42.2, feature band 44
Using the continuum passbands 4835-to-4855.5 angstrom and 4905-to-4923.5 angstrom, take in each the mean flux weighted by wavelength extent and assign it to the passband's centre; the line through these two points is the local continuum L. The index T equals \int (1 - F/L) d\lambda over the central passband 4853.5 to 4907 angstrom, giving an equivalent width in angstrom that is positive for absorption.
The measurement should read 2.3 angstrom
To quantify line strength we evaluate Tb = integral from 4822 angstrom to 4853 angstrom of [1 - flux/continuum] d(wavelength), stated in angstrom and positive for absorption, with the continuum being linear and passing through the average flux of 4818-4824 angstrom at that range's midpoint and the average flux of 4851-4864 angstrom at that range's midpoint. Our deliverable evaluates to -1.81 angstrom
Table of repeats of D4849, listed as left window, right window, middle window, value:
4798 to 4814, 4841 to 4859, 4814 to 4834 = -0.7 angstrom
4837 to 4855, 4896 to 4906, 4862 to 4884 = 1.7 angstrom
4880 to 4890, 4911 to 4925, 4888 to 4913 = -0.7 angstrom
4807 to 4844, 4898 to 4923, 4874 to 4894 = 0.7 angstrom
